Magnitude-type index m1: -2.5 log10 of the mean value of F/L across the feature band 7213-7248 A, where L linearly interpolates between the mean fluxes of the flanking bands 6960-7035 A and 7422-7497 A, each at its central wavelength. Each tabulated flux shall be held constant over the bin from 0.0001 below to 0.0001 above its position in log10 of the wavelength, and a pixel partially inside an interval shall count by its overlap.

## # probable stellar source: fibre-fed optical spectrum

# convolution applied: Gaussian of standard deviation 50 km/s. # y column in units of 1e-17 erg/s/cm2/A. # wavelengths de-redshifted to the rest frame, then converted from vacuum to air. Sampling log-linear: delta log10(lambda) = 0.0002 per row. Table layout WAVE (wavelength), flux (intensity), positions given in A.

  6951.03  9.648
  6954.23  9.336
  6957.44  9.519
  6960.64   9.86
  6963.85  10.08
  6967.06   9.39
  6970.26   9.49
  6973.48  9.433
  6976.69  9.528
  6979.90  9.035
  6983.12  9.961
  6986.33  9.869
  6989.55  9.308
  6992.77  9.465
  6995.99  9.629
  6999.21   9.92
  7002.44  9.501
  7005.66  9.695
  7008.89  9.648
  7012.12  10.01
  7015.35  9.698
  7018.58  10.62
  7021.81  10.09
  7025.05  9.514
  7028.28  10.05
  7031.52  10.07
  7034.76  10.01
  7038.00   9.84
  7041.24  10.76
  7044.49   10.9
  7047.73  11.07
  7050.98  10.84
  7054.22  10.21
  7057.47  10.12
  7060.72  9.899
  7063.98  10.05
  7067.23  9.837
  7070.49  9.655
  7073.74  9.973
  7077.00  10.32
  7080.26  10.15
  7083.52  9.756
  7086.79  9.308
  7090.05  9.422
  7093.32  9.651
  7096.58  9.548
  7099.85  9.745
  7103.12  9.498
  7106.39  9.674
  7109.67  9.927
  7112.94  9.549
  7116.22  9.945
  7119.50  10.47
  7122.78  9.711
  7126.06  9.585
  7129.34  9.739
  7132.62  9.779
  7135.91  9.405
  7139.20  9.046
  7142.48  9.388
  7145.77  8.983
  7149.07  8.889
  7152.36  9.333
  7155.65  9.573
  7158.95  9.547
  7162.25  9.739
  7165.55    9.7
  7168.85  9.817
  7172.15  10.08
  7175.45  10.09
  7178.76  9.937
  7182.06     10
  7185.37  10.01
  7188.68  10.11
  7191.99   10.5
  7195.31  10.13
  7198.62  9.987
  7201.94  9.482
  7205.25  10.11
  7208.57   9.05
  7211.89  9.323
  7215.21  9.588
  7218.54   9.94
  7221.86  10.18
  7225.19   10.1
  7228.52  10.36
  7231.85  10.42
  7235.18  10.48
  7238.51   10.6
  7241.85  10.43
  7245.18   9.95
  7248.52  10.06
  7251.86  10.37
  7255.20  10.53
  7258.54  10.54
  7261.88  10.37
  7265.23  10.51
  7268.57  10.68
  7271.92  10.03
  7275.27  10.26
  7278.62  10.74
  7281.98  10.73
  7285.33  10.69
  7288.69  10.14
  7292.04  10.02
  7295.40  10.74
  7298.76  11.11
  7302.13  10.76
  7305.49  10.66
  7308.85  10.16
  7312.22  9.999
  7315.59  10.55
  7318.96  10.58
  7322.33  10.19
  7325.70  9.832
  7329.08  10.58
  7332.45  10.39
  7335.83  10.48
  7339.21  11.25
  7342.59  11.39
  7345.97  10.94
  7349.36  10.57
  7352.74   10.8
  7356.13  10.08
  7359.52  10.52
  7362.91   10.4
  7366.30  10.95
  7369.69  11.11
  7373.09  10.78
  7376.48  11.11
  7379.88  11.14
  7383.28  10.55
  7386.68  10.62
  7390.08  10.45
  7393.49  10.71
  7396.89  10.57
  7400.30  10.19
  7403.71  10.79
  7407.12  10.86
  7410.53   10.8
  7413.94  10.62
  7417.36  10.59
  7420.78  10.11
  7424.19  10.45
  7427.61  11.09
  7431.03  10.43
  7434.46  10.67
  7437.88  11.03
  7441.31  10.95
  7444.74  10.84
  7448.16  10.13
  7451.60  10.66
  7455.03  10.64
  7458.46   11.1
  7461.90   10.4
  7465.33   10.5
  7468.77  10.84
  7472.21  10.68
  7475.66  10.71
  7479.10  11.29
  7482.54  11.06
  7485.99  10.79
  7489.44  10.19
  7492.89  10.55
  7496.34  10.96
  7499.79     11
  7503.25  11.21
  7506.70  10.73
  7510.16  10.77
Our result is 0.01 mag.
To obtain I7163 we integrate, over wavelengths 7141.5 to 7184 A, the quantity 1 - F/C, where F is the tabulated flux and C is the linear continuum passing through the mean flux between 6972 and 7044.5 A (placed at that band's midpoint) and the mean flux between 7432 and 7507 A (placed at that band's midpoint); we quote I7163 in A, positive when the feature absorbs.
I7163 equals 2.2 A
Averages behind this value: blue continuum 9.83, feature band 9.63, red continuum 10.8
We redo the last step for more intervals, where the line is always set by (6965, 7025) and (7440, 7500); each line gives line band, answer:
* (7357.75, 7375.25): -0.4 A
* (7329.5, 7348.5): -0.8 A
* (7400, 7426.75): 0.0 A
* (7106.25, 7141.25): 0.9 A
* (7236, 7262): -0.3 A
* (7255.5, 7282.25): -0.5 A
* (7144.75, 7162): 1.2 A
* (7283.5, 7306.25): -0.5 A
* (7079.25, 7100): 0.5 A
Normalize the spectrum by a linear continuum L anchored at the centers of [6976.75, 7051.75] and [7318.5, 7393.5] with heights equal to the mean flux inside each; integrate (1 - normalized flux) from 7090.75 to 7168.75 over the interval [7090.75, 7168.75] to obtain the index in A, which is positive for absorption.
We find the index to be 4.7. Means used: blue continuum 9.96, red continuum 10.7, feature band 9.59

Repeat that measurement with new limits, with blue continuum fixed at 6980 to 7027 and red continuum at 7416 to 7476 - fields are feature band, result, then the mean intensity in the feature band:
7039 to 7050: -1.12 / 10.8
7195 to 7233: 1.16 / 9.87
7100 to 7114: 0.41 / 9.68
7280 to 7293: -0.11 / 10.4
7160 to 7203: 0.64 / 9.97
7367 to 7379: -0.57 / 11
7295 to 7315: -0.37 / 10.6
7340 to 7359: -0.55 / 10.8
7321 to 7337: 0.20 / 10.3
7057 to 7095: 0.27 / 9.84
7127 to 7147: 1.25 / 9.41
